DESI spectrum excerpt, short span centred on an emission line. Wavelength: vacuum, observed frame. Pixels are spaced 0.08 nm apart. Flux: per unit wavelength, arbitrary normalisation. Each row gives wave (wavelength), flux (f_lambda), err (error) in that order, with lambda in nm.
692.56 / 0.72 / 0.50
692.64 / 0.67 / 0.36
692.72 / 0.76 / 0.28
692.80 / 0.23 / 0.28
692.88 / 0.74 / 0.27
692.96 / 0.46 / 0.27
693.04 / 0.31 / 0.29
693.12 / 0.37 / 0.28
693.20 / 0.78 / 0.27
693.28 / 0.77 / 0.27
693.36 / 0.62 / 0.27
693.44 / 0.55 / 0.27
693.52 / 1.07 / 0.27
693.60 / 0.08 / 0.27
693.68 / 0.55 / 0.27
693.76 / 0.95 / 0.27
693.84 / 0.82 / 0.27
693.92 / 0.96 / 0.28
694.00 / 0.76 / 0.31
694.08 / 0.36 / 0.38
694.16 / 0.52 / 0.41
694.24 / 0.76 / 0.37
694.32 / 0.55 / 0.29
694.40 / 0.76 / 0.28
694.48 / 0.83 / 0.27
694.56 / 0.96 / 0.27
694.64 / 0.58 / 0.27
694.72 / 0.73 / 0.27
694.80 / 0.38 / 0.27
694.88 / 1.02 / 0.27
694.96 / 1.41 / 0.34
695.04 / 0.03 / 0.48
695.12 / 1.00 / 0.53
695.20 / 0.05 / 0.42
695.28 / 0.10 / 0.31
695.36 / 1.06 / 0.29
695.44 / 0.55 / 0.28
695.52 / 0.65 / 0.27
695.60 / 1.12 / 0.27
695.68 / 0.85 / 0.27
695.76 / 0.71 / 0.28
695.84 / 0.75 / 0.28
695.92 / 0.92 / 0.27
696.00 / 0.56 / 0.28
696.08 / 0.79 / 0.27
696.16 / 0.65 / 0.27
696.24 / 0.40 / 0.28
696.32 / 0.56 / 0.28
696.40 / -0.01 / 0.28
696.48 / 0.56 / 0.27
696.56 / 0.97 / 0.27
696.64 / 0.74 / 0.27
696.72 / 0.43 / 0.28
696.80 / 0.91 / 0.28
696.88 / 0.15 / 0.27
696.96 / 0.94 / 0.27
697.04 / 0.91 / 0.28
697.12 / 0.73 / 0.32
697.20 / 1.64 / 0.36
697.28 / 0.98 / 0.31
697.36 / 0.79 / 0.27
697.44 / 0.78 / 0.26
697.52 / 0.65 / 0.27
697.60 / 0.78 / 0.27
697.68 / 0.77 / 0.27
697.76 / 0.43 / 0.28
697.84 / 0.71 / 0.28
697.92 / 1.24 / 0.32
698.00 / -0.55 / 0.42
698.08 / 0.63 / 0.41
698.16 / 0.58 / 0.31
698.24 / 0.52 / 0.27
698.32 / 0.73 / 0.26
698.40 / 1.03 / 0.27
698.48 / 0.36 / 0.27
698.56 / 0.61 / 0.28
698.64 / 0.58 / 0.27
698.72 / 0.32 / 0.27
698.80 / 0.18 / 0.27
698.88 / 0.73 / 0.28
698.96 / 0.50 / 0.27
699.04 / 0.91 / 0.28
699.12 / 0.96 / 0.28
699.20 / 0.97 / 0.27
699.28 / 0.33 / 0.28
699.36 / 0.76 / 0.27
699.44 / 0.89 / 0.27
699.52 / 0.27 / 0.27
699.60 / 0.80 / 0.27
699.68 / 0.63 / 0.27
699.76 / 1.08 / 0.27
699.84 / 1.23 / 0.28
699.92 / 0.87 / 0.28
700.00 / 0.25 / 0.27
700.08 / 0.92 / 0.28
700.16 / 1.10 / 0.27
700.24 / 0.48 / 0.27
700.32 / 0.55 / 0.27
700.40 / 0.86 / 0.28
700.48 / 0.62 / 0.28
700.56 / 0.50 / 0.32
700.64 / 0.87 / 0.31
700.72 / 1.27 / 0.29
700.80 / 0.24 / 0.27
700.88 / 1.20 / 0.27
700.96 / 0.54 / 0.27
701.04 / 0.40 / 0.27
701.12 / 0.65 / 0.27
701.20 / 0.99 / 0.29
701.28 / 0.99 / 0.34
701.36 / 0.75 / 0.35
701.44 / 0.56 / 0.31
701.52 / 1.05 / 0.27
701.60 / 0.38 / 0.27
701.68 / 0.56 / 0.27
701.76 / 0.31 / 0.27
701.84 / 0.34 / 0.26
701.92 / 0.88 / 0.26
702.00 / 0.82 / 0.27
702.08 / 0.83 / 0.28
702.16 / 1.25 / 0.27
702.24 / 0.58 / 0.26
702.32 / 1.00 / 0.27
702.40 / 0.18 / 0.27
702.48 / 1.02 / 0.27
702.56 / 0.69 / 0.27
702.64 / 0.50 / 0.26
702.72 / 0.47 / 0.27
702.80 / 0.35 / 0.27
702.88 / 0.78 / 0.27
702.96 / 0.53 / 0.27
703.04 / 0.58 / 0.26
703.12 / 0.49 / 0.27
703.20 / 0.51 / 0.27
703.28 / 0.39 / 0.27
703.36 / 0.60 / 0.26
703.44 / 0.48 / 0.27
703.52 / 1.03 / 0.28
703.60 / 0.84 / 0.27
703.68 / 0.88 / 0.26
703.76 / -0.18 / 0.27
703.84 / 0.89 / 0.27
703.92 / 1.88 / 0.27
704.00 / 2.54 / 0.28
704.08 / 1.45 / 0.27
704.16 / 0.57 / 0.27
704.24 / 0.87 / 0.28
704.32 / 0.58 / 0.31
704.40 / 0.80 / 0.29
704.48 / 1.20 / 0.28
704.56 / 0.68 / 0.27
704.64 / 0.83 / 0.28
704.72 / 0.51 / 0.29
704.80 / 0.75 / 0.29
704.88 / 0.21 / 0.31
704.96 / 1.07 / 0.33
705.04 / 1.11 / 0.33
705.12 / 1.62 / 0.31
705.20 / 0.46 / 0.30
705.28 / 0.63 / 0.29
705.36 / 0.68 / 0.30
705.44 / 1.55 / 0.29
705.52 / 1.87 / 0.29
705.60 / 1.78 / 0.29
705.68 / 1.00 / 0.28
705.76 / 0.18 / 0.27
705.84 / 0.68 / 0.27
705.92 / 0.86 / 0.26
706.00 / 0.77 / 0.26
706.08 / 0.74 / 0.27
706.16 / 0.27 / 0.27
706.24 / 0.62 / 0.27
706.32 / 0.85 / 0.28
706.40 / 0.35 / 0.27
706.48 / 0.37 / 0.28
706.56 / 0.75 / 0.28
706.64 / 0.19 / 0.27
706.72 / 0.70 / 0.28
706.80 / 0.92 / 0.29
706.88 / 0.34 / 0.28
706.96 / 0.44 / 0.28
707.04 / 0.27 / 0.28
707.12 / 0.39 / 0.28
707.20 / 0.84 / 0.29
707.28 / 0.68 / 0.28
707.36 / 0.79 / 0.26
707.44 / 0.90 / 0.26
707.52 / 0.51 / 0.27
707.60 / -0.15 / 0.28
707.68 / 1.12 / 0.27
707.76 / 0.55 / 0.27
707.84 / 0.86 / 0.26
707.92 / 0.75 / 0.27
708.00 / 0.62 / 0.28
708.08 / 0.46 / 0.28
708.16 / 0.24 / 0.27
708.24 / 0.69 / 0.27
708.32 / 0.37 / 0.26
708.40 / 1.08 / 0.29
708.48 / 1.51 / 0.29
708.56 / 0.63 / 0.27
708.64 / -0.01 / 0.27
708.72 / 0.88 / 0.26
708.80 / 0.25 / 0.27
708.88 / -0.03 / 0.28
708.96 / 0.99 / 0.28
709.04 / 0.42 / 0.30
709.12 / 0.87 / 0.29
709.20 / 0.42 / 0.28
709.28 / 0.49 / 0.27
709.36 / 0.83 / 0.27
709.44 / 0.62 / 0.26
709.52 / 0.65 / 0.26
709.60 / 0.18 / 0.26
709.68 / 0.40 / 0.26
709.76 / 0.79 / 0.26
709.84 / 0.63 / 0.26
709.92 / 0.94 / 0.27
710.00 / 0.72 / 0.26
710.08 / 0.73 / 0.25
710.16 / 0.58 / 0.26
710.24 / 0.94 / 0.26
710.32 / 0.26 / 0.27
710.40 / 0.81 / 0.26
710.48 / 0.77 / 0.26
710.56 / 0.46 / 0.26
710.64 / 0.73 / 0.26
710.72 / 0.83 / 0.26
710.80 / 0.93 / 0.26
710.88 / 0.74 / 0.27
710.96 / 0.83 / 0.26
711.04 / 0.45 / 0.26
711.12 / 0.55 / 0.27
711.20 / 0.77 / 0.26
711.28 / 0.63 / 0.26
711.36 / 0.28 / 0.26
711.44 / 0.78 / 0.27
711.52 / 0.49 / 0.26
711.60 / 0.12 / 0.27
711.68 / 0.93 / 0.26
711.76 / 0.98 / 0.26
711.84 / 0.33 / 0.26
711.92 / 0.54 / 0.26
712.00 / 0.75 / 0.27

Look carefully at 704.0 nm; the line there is [S II] 6716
